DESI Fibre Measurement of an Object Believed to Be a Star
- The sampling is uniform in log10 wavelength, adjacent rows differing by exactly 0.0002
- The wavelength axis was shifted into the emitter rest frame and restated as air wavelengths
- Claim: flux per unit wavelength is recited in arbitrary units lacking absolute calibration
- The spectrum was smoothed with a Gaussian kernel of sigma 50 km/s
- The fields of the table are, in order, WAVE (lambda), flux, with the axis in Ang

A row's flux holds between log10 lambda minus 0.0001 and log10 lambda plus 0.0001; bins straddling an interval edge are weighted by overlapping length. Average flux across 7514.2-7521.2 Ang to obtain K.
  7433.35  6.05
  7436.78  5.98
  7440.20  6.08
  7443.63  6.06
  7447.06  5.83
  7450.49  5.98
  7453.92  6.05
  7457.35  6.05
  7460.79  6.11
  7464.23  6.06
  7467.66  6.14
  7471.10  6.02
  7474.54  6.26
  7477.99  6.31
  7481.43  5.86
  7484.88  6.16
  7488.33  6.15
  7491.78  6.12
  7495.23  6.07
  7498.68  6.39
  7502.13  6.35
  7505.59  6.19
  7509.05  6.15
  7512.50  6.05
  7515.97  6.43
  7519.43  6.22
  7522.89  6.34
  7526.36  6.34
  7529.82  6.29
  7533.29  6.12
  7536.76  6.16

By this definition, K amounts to 6.32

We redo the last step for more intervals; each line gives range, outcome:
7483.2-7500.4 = 6.18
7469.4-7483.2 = 6.11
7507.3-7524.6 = 6.24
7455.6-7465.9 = 6.07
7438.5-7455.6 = 6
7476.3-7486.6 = 6.11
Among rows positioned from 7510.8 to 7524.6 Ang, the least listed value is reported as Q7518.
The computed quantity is 6.05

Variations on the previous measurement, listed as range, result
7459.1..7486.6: 5.86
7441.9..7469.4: 5.83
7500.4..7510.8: 6.15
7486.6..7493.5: 6.12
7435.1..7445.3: 5.98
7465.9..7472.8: 6.02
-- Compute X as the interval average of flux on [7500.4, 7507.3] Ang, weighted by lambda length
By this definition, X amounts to 6.27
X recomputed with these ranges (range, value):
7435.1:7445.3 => 6.04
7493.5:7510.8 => 6.23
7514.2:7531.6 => 6.32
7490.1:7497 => 6.1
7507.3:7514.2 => 6.11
